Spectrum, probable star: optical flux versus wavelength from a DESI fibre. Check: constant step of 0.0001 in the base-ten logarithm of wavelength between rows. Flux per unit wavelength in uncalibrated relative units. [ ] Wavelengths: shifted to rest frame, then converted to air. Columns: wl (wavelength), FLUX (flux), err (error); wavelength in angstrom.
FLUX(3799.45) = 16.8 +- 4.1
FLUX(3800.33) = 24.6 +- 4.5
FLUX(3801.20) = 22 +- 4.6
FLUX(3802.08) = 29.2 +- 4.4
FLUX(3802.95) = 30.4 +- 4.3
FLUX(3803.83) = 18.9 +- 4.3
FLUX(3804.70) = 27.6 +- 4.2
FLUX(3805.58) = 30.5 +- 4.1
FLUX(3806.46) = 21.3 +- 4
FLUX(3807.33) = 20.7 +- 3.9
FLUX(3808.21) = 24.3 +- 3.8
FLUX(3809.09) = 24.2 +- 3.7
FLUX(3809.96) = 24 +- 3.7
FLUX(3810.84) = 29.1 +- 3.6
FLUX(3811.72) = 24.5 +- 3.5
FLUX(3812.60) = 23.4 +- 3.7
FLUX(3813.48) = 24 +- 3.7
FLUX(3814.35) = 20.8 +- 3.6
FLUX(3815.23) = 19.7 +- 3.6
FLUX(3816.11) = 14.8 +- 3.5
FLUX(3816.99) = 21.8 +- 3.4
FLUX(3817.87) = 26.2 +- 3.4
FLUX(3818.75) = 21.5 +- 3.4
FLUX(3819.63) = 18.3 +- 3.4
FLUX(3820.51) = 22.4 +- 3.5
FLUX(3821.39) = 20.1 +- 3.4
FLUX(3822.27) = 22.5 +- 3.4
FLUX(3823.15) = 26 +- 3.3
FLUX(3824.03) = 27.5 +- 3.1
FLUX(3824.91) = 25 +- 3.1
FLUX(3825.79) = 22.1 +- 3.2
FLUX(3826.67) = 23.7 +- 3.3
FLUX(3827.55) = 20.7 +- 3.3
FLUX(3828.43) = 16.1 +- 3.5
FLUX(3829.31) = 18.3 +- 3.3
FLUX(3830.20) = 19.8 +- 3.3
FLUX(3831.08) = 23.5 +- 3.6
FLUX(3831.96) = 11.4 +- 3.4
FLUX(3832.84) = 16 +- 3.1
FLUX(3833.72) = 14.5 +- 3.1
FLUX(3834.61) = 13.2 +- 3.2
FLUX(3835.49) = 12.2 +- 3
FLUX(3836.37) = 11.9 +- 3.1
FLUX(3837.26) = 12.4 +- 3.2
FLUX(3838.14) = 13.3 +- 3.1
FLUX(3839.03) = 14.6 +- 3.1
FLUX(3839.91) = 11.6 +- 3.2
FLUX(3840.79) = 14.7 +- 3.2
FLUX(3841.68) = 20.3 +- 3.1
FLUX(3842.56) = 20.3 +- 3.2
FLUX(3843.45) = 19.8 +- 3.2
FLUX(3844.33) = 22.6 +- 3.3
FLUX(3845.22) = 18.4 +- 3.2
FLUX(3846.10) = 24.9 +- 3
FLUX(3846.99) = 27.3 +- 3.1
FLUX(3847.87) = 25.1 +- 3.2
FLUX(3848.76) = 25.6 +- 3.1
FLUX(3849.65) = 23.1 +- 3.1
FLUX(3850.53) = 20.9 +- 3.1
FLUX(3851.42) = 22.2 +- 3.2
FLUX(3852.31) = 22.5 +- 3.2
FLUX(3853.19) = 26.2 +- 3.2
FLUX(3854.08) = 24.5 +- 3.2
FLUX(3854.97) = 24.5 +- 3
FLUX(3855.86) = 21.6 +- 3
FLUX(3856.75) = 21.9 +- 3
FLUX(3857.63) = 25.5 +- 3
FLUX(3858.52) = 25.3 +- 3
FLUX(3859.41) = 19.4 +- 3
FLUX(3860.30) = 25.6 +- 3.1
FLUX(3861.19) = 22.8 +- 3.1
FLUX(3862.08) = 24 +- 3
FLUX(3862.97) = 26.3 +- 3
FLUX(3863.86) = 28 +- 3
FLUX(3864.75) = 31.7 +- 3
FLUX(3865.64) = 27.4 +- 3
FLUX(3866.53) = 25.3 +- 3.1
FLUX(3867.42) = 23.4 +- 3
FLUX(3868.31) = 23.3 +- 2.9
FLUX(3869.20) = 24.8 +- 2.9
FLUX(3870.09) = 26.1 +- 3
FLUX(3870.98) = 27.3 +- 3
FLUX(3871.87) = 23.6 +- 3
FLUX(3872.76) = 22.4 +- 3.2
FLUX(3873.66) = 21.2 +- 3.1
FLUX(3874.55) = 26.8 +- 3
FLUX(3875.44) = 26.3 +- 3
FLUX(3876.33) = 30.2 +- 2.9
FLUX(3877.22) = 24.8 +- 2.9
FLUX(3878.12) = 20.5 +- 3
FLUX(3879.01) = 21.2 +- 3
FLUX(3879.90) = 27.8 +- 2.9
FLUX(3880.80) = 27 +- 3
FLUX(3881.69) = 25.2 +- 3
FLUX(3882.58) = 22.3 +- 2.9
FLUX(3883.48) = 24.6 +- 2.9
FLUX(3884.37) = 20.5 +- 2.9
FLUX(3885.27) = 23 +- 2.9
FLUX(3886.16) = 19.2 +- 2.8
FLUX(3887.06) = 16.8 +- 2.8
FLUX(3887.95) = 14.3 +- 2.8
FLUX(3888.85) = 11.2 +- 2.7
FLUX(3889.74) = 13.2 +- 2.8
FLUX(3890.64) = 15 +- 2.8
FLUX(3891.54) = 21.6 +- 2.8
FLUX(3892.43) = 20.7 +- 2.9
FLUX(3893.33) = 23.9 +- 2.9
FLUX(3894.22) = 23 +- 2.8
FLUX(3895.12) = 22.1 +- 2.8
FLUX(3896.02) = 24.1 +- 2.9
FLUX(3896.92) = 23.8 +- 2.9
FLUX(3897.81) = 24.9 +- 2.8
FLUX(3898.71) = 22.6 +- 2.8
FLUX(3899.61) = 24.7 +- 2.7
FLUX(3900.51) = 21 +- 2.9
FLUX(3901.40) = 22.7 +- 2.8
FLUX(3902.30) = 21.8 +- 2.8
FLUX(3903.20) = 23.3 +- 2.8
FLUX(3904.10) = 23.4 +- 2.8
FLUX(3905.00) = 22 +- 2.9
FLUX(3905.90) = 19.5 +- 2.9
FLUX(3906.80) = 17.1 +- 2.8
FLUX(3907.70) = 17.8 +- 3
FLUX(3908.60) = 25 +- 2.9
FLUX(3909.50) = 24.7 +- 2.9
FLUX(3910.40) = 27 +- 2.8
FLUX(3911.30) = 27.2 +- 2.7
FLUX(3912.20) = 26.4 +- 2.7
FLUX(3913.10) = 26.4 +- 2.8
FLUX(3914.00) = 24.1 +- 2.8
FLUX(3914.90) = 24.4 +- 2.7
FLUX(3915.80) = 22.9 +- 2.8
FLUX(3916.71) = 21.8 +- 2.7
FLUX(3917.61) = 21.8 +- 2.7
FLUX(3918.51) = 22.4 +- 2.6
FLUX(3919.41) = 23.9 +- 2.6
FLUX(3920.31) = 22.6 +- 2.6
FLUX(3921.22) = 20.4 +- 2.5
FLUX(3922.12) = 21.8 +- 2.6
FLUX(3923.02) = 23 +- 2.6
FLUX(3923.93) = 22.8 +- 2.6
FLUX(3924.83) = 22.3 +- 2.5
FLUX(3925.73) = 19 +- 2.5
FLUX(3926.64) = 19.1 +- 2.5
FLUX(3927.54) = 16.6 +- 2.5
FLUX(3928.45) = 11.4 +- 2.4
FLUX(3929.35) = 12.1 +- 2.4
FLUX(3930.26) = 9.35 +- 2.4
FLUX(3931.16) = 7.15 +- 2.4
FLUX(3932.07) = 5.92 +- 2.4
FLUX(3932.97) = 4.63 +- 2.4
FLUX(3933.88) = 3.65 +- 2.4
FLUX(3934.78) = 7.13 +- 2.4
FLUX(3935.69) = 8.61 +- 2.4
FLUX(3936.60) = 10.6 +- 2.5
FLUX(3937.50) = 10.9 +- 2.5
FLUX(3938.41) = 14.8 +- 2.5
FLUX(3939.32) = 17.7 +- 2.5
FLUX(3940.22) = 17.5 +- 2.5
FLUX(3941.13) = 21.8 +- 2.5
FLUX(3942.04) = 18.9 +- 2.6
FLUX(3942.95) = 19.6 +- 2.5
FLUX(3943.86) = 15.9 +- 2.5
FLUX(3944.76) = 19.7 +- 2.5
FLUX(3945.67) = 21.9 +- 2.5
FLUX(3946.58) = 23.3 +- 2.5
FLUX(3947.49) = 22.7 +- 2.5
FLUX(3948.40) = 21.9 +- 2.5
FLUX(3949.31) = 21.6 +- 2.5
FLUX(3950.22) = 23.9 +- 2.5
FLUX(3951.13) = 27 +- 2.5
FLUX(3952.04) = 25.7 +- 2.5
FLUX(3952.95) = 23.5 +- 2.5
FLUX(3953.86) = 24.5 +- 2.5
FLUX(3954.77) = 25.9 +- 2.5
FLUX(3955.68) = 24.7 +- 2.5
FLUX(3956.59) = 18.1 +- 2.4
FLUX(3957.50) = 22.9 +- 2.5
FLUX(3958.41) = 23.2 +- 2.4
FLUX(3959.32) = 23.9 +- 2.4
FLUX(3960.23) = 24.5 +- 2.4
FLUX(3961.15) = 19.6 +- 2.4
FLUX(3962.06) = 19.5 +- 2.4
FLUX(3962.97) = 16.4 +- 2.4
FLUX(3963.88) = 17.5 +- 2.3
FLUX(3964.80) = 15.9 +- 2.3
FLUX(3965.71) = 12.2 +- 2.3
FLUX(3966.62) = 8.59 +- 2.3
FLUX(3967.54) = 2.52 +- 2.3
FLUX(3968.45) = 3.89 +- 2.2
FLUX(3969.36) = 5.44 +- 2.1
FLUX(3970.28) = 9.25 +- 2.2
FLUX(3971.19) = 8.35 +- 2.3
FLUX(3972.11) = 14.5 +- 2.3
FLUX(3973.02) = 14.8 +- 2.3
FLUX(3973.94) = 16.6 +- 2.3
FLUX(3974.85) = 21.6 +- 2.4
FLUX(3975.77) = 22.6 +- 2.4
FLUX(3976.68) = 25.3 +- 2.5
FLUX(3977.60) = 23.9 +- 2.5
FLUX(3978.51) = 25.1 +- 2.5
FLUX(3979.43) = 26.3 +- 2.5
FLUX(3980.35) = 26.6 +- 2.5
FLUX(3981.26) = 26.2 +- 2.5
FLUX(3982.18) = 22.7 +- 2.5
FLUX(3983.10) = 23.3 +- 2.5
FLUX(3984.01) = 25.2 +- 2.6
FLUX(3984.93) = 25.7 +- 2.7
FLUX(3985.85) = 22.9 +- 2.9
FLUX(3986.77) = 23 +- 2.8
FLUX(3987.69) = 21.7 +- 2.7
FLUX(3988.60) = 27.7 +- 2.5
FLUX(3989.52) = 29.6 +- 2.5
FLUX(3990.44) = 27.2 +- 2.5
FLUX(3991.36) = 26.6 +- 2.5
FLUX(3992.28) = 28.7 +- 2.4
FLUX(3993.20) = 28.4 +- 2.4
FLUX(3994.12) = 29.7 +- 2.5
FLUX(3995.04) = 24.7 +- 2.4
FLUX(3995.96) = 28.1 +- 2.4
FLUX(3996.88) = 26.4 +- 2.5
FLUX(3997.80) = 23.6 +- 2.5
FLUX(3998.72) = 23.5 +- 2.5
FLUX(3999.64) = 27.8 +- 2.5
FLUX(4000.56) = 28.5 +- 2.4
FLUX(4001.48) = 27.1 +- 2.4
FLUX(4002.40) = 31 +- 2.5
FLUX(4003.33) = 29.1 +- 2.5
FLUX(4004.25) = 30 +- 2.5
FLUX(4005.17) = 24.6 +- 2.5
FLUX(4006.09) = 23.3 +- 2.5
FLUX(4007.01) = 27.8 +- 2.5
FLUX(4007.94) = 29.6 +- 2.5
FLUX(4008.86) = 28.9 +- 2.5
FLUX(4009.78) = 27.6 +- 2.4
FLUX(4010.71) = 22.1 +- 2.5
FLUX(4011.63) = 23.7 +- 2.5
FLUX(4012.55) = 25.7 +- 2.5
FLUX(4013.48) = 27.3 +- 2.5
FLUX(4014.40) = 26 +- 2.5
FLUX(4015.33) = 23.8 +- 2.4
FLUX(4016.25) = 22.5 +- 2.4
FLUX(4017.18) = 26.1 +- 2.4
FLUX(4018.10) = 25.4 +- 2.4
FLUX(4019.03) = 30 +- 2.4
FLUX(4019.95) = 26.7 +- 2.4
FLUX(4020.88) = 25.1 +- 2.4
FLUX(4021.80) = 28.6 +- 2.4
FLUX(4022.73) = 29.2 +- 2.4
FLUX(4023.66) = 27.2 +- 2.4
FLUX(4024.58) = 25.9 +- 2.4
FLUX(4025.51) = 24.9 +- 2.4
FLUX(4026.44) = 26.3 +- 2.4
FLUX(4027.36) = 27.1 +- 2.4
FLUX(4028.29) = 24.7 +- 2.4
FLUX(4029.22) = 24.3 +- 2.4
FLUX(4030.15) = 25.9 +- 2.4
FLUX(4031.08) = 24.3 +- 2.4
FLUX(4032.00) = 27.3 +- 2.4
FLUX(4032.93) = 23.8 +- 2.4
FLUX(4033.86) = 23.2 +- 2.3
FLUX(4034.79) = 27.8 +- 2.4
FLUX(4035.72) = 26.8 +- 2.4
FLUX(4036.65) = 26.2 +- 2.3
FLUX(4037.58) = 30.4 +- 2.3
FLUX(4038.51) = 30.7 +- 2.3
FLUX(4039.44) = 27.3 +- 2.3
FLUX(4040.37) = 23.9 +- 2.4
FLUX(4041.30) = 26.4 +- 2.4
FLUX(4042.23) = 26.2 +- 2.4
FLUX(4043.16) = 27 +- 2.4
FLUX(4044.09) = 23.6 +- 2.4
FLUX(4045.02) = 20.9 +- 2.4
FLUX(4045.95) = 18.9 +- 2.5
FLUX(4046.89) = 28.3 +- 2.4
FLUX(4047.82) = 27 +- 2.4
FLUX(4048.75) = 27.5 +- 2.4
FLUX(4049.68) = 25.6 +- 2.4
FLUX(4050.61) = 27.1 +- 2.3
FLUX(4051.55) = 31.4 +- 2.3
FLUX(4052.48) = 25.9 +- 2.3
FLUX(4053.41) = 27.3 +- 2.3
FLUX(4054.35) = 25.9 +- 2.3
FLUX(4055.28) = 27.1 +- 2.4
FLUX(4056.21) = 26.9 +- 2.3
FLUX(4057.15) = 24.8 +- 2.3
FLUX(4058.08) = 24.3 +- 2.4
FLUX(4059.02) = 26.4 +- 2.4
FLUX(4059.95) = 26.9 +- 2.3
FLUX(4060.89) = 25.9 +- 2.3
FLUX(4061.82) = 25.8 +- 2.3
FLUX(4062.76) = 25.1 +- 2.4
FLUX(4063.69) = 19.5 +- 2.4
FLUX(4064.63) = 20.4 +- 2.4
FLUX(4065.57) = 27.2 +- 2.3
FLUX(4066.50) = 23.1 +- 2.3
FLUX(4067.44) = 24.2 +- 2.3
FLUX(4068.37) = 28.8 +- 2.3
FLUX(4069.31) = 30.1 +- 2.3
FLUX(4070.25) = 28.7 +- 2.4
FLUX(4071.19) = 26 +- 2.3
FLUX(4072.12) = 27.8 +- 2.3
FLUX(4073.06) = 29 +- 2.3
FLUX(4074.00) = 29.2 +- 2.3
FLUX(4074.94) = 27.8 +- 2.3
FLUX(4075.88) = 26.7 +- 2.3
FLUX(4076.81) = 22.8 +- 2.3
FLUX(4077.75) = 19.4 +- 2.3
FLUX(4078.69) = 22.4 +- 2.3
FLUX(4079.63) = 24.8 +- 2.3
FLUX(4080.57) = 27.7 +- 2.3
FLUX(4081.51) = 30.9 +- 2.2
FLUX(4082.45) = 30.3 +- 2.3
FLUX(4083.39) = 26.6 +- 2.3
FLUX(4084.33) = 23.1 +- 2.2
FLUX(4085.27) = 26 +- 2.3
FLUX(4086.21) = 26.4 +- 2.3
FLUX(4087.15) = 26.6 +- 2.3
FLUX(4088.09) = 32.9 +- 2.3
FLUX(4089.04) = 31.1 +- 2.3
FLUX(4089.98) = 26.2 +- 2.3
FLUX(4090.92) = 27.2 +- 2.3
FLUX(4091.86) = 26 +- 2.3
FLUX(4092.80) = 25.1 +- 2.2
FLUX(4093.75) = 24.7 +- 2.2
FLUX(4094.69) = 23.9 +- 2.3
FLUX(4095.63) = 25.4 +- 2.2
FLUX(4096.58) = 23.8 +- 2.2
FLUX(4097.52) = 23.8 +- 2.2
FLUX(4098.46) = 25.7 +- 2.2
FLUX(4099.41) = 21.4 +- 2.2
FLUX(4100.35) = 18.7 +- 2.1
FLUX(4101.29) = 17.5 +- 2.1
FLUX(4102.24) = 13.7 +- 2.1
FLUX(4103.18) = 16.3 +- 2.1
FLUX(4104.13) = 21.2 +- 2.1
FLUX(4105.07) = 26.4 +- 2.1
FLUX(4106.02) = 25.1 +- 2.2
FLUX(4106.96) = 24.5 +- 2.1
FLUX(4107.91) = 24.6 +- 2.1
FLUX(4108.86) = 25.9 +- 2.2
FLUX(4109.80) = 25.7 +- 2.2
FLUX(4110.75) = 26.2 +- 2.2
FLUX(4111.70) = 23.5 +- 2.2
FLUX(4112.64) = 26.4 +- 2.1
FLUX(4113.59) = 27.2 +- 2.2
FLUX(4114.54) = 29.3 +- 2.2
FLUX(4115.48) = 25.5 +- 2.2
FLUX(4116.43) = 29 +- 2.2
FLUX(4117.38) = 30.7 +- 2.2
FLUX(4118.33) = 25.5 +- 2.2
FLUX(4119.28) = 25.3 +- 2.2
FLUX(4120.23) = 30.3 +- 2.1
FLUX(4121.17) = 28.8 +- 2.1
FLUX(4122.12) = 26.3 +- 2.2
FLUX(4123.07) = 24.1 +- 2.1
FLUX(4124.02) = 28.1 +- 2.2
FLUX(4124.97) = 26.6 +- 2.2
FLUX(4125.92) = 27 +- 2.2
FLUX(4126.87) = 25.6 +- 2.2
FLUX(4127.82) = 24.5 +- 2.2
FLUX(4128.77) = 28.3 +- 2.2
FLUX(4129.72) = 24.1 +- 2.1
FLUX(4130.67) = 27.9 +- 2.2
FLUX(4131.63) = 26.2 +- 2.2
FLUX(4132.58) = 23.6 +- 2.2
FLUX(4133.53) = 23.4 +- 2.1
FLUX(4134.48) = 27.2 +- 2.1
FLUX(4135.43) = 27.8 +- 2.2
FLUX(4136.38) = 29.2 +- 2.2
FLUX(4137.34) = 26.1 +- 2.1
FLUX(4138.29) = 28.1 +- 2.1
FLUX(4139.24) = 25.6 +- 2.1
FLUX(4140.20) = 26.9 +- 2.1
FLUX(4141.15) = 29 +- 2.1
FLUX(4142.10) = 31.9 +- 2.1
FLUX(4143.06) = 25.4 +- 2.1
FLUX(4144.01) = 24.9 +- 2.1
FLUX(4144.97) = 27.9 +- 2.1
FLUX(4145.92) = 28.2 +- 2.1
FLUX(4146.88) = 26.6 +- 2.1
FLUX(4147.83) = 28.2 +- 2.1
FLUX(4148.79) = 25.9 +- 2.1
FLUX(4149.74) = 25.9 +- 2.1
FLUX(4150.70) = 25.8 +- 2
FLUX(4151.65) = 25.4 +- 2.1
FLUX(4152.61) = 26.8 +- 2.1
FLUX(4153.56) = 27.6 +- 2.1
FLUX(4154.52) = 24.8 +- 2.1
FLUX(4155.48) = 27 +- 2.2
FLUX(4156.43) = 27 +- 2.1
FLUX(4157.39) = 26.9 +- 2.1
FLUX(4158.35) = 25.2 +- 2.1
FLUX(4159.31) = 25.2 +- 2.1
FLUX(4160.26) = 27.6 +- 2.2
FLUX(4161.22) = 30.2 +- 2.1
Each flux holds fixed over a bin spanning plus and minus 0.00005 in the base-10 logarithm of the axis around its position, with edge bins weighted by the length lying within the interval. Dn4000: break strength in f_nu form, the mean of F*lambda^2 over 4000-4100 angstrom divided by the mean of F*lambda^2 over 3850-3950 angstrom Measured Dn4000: 1.34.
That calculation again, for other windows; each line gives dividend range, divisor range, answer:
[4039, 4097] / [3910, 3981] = 1.49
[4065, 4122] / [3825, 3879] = 1.33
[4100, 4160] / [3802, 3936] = 1.39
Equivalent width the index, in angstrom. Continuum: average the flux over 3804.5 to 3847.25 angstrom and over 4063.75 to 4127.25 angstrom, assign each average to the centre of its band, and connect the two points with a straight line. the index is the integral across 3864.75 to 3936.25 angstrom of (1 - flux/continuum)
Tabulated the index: 2.8 angstrom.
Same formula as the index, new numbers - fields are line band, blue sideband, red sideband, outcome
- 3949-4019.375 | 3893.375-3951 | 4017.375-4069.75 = 0.0 angstrom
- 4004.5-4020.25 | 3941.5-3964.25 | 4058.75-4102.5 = -1.7 angstrom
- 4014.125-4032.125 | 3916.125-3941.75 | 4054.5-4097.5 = -2.9 angstrom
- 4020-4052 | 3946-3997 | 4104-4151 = -3.6 angstrom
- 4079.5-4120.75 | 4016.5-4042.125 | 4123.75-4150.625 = 1.9 angstrom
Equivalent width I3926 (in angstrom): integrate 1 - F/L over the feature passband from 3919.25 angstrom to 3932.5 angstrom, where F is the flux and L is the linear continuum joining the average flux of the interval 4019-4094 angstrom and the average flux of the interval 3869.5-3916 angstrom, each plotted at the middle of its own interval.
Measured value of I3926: 3.6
